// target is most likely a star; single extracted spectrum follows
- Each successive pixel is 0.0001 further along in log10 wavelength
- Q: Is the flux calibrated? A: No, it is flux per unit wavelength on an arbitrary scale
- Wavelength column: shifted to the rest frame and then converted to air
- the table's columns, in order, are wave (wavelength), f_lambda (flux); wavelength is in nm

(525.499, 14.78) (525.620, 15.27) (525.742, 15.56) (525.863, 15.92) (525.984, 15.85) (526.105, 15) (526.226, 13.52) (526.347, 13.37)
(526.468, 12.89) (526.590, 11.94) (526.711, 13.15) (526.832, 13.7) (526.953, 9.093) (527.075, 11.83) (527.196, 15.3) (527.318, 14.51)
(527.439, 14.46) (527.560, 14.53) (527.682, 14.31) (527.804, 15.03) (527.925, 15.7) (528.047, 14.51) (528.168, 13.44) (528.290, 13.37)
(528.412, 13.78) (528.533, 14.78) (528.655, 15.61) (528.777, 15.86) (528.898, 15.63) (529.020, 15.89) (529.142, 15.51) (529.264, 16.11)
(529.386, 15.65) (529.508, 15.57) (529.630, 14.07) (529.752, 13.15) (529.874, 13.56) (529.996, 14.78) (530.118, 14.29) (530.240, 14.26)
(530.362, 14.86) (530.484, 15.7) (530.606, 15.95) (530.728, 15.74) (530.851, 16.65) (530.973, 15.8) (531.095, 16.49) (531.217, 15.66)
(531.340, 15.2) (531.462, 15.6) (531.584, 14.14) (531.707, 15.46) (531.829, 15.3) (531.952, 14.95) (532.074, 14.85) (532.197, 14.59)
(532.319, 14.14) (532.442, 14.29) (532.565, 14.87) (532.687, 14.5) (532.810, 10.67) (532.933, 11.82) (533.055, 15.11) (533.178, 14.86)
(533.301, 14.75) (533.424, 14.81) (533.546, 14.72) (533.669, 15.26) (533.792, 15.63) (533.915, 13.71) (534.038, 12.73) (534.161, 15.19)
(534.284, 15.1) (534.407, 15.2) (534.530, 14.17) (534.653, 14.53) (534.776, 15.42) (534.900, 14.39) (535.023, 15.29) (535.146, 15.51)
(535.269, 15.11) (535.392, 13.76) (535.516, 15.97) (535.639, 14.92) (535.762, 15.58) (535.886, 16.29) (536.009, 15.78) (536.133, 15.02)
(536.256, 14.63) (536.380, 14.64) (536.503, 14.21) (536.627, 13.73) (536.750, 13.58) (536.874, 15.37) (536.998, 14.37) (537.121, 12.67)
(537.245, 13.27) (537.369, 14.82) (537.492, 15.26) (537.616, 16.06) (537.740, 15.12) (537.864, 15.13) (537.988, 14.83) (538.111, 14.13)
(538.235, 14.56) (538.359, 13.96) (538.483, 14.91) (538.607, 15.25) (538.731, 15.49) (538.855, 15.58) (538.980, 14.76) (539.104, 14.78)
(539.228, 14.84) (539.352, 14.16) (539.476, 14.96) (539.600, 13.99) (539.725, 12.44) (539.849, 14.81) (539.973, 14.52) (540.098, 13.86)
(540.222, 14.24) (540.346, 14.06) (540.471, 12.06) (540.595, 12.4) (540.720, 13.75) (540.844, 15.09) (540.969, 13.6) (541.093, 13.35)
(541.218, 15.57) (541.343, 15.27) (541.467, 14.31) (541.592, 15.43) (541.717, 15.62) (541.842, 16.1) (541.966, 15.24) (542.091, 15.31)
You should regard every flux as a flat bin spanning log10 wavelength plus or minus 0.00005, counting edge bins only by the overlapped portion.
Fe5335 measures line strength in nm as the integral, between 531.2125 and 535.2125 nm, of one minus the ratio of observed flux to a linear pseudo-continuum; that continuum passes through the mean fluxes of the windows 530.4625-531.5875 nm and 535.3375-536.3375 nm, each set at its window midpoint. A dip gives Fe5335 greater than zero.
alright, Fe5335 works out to 0.24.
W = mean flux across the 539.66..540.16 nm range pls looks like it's 13.9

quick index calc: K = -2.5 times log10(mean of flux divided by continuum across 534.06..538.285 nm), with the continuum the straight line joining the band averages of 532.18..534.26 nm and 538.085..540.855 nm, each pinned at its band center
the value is -0.041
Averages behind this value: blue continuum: 14.2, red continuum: 14.3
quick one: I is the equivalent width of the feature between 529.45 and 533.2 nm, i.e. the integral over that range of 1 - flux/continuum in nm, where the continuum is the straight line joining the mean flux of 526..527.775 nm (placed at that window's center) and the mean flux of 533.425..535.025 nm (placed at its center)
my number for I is -0.14 nm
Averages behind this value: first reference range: 13.5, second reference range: 14.7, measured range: 14.7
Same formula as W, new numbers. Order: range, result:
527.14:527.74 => 14.6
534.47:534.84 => 14.7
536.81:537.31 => 13.9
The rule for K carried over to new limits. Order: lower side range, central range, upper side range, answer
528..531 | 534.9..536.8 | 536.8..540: -0.02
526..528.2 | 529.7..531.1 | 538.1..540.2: -0.08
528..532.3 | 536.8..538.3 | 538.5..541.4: -0.01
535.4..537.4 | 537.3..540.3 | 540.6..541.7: -0.01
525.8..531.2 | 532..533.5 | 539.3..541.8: 0.02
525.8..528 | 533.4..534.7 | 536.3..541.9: -0.03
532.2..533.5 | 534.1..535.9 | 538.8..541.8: -0.07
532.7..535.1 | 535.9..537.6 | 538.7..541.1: -0.02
